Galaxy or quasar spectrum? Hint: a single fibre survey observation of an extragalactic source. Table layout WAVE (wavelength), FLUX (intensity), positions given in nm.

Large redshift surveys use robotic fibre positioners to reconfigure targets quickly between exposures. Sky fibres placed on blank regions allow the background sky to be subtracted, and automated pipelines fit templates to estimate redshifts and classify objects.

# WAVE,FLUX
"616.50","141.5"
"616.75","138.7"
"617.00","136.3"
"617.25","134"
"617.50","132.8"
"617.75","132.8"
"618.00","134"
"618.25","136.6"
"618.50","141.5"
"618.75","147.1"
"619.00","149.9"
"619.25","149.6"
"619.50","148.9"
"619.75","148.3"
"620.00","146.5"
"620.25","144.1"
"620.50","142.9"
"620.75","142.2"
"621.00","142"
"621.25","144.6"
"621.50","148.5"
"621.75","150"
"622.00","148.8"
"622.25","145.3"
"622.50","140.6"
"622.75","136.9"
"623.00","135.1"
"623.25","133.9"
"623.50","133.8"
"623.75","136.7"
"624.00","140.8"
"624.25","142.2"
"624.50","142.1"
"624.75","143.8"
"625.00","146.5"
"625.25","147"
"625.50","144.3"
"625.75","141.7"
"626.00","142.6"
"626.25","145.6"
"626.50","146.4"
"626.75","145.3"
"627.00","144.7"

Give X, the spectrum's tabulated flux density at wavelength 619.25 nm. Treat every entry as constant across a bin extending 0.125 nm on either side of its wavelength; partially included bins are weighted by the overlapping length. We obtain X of 149.6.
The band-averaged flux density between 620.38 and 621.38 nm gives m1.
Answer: 143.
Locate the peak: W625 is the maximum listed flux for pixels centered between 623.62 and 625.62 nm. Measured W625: 147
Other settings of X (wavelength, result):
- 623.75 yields 136.7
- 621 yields 142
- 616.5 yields 141.5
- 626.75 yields 145.3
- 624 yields 140.8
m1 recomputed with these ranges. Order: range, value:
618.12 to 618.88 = 142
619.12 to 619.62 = 149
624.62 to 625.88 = 145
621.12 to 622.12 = 148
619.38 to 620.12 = 148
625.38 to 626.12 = 143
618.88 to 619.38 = 150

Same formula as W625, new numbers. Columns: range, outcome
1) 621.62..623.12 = 150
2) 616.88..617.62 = 136.3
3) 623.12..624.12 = 140.8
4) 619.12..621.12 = 149.6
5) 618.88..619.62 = 149.9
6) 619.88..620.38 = 146.5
